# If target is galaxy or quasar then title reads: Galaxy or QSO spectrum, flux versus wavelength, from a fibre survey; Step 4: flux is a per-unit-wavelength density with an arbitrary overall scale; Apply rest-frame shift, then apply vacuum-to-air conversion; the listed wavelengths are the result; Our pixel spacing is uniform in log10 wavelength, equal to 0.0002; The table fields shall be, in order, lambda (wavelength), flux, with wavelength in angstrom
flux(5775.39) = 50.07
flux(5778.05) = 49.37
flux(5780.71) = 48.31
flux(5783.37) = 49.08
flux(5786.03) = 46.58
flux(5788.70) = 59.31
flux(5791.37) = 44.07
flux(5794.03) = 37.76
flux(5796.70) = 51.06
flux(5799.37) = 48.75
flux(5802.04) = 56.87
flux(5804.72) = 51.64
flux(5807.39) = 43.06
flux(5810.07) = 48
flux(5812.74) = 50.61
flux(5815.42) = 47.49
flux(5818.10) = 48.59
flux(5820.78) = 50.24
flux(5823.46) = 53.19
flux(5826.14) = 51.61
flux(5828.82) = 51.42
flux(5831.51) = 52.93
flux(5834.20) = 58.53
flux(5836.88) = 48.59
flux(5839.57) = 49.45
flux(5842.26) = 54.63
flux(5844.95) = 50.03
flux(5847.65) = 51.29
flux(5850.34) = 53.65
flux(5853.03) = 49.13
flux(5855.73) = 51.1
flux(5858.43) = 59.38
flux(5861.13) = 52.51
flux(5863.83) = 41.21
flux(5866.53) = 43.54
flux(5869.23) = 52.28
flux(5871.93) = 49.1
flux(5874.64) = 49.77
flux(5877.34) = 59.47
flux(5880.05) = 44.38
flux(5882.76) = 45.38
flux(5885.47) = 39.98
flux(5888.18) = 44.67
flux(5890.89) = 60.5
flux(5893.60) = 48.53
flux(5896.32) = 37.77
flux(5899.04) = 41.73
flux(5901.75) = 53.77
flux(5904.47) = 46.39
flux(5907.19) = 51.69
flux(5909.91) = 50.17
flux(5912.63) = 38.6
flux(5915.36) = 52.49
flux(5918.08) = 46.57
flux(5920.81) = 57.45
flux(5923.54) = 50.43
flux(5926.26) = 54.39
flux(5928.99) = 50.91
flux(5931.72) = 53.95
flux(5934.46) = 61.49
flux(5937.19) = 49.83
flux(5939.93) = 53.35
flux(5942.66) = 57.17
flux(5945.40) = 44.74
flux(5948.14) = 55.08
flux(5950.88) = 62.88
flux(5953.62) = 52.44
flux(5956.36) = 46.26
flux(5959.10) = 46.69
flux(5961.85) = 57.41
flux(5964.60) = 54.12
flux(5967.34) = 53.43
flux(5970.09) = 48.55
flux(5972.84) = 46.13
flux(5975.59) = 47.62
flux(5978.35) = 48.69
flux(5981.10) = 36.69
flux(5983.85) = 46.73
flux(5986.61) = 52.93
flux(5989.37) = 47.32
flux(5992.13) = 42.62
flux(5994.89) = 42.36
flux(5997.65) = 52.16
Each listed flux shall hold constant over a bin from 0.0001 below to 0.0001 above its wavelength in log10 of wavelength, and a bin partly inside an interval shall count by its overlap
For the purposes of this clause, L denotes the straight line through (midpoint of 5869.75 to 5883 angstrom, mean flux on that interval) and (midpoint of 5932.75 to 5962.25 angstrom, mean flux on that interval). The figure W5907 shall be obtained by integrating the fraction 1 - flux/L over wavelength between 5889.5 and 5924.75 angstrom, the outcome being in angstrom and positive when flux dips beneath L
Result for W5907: 1.8 angstrom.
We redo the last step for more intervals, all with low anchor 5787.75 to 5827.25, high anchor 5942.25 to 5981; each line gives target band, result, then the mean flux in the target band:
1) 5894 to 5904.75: 1.1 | 45.1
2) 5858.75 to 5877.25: 0.2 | 49.5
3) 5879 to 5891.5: 1.0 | 46.2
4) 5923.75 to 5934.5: -0.7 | 53.9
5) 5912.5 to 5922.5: 0.1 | 50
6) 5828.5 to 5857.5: -1.3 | 52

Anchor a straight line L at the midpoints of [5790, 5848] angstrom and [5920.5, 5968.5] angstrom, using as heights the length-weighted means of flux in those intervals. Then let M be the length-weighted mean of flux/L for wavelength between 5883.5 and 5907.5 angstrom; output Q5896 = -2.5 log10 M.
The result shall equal 0.11 mag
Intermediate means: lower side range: 50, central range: 47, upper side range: 53.4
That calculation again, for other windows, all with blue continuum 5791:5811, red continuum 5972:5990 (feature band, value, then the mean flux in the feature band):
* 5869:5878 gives -0.11 mag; 52.2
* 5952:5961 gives -0.06 mag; 49.4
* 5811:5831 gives -0.06 mag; 50.5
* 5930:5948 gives -0.14 mag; 53.5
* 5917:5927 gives -0.12 mag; 52.2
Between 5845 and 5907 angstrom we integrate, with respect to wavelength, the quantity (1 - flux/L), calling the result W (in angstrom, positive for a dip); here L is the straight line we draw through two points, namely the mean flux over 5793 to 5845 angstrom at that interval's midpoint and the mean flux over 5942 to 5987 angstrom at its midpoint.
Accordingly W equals 1.6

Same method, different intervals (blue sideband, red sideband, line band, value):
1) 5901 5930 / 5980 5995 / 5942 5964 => -2.4 angstrom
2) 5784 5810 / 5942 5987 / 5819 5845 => -1.6 angstrom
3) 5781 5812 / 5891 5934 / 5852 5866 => -0.3 angstrom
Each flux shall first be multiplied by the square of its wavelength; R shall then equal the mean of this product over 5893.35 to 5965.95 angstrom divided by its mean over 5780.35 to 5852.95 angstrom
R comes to 1.1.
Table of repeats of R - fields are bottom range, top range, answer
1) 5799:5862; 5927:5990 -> 1.04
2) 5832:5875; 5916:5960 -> 1.07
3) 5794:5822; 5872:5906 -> 1.00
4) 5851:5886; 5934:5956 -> 1.12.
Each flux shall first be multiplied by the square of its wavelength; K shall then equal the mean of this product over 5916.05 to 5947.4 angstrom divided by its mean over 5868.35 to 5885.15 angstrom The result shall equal 1.09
